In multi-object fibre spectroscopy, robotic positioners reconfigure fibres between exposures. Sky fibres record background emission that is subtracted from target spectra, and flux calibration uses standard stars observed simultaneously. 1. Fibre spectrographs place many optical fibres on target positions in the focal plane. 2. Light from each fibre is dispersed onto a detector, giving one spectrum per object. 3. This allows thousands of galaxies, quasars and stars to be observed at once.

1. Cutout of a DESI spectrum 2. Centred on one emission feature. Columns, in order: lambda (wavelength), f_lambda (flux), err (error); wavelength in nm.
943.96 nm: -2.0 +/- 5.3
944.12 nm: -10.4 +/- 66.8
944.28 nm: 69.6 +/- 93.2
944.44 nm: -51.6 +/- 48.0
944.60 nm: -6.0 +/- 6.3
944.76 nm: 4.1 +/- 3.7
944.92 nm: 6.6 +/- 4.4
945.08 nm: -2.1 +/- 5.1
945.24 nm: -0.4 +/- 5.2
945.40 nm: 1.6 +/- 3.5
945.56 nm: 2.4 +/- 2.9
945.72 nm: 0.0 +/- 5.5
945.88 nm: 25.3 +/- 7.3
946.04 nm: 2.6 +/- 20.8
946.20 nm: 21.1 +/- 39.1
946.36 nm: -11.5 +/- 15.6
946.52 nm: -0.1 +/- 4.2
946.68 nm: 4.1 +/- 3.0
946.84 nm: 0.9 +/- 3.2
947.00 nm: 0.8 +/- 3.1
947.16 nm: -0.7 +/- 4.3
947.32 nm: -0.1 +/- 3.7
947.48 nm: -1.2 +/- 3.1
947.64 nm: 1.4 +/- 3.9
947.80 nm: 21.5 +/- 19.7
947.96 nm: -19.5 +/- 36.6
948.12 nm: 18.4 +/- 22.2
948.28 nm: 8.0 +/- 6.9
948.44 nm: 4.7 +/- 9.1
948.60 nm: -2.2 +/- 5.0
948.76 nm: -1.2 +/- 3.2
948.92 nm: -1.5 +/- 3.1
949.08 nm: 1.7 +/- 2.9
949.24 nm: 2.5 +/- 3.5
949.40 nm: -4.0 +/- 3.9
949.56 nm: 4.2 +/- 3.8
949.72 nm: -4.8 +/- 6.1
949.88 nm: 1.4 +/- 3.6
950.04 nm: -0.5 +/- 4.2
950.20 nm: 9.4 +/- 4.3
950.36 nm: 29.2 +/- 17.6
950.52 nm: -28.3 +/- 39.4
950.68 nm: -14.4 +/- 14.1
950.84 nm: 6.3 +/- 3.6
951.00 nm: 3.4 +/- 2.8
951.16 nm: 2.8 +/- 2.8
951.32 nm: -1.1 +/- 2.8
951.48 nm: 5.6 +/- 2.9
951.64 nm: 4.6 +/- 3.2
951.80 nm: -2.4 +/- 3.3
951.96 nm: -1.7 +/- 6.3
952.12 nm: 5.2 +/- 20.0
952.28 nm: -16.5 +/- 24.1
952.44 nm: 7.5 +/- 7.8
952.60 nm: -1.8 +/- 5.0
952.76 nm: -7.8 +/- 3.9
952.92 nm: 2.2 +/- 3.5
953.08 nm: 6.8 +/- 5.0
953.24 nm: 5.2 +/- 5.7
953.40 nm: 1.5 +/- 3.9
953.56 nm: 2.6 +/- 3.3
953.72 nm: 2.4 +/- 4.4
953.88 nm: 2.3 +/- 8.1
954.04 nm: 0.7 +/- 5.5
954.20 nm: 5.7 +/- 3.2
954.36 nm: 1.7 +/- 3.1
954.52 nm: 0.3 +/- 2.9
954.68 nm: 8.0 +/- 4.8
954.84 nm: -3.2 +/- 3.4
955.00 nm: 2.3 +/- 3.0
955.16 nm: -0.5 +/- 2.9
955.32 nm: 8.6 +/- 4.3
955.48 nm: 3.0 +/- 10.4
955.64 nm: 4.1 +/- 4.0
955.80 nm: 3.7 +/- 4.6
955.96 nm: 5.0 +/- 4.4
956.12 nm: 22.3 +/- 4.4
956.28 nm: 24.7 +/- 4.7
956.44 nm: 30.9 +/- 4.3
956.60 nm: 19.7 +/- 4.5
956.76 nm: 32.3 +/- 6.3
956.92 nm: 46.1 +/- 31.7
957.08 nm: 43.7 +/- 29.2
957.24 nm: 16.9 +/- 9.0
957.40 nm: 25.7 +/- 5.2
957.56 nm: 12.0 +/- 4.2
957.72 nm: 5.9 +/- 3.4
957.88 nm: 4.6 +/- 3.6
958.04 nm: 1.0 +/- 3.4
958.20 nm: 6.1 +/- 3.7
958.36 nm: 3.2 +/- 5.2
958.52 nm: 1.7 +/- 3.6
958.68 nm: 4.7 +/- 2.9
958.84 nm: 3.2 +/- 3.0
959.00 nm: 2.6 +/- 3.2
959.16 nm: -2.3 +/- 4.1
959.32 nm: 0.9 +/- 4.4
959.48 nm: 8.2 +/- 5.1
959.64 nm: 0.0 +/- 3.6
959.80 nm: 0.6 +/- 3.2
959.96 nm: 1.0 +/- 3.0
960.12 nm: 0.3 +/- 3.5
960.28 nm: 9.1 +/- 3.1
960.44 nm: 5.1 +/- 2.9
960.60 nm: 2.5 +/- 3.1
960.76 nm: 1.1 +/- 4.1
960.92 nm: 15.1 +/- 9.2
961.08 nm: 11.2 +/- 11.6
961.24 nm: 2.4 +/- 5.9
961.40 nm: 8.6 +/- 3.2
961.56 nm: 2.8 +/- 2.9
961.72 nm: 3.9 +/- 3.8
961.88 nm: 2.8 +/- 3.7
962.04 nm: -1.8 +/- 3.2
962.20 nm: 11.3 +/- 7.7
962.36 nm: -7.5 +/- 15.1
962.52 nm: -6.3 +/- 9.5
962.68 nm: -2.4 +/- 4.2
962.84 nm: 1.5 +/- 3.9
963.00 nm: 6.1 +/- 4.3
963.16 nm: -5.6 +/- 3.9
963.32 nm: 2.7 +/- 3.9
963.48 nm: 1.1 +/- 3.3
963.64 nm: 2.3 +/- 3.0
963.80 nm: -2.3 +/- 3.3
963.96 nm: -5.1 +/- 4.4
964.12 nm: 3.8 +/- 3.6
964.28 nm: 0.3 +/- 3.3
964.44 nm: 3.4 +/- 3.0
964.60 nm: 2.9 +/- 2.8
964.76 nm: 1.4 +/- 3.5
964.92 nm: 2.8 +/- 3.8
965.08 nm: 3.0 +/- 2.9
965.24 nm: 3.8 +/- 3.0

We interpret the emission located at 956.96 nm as [O II] 3727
